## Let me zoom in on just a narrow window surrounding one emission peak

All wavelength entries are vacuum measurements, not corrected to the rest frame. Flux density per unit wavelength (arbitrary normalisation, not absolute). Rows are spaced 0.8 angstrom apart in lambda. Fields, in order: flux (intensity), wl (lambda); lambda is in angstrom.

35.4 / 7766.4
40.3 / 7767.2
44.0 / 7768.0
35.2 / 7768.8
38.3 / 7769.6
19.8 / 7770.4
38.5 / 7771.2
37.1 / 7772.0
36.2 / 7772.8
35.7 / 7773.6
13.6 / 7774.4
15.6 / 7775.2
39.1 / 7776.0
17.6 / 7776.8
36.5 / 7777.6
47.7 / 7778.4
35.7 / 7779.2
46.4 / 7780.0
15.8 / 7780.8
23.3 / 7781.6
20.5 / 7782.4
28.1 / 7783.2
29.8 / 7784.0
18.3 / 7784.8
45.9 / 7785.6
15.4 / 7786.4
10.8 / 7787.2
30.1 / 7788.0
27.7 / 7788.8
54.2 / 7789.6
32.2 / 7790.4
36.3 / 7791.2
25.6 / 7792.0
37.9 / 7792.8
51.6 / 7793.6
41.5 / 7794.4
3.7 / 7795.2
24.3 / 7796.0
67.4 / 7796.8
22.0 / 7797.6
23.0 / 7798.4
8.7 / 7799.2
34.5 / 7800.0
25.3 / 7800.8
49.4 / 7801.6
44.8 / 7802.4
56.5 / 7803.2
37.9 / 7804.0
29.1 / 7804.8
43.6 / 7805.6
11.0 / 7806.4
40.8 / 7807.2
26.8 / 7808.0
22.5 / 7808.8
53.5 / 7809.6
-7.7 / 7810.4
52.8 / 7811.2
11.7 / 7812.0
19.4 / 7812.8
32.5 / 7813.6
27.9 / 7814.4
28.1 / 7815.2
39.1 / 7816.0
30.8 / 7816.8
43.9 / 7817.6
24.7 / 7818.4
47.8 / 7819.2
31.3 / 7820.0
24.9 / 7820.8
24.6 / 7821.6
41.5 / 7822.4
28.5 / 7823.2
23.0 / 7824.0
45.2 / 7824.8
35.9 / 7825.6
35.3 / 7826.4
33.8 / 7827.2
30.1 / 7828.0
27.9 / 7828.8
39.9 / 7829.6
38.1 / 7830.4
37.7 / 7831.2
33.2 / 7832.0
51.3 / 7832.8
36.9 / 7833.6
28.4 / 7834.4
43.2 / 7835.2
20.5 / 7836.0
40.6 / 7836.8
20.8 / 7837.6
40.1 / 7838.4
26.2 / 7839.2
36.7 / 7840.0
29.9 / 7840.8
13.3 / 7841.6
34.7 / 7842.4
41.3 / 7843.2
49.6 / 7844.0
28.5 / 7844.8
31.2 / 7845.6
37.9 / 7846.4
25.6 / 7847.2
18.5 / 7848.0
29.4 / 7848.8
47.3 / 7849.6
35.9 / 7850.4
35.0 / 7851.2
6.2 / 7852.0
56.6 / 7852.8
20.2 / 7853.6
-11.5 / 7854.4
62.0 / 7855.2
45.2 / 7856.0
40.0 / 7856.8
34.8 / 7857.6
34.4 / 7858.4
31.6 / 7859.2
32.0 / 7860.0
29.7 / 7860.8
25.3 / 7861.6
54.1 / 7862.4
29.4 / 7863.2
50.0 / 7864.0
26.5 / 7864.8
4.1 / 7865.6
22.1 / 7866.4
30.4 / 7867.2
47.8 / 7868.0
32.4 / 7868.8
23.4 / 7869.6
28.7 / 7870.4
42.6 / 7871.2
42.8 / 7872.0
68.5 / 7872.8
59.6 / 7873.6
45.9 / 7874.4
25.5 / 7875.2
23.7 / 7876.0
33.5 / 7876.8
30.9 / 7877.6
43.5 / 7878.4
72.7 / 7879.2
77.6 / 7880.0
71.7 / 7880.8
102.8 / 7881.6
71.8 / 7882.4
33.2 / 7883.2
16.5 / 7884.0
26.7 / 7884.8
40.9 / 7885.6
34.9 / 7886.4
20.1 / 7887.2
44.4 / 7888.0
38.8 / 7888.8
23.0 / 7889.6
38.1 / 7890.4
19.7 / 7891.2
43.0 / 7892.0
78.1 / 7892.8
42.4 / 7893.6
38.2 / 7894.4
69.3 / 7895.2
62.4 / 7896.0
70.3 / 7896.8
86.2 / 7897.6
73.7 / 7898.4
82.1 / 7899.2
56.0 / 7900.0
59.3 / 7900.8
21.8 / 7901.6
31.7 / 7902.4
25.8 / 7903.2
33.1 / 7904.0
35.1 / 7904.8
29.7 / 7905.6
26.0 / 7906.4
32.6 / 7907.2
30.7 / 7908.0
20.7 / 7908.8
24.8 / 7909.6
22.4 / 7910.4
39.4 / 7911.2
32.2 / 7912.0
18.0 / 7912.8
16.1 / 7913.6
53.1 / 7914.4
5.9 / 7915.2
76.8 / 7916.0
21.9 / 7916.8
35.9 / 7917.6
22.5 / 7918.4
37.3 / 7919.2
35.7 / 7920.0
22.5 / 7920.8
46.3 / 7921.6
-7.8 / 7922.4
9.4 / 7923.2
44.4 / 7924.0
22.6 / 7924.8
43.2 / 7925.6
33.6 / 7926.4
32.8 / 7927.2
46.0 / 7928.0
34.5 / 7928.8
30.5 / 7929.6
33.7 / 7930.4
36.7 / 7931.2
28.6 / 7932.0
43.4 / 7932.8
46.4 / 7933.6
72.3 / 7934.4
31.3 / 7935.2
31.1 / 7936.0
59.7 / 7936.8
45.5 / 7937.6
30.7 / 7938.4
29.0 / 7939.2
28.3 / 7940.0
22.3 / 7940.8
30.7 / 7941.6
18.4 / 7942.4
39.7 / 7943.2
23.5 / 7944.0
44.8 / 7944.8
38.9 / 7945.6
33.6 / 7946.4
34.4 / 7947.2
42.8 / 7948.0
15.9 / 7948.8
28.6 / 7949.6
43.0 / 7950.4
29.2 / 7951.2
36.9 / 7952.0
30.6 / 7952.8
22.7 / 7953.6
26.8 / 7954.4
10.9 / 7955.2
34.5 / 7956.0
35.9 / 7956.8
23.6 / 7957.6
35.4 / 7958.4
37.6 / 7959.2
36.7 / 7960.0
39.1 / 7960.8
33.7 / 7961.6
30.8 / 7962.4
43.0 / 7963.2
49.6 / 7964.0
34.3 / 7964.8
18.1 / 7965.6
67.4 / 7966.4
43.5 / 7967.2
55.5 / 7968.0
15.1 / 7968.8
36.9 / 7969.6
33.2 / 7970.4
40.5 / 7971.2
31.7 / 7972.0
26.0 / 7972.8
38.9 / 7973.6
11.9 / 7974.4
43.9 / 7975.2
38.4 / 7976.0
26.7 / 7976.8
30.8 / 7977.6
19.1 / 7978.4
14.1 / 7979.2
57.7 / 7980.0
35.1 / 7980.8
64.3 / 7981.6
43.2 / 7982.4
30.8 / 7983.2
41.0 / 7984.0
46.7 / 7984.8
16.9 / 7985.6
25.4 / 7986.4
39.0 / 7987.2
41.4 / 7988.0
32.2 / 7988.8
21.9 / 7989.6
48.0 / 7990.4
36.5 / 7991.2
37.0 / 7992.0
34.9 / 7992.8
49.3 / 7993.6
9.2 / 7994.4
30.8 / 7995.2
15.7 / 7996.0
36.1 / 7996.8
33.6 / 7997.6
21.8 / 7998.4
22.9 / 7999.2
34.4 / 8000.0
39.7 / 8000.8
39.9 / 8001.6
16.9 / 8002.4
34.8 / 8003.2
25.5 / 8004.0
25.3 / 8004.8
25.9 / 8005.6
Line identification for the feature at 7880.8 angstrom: [S II] 6716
